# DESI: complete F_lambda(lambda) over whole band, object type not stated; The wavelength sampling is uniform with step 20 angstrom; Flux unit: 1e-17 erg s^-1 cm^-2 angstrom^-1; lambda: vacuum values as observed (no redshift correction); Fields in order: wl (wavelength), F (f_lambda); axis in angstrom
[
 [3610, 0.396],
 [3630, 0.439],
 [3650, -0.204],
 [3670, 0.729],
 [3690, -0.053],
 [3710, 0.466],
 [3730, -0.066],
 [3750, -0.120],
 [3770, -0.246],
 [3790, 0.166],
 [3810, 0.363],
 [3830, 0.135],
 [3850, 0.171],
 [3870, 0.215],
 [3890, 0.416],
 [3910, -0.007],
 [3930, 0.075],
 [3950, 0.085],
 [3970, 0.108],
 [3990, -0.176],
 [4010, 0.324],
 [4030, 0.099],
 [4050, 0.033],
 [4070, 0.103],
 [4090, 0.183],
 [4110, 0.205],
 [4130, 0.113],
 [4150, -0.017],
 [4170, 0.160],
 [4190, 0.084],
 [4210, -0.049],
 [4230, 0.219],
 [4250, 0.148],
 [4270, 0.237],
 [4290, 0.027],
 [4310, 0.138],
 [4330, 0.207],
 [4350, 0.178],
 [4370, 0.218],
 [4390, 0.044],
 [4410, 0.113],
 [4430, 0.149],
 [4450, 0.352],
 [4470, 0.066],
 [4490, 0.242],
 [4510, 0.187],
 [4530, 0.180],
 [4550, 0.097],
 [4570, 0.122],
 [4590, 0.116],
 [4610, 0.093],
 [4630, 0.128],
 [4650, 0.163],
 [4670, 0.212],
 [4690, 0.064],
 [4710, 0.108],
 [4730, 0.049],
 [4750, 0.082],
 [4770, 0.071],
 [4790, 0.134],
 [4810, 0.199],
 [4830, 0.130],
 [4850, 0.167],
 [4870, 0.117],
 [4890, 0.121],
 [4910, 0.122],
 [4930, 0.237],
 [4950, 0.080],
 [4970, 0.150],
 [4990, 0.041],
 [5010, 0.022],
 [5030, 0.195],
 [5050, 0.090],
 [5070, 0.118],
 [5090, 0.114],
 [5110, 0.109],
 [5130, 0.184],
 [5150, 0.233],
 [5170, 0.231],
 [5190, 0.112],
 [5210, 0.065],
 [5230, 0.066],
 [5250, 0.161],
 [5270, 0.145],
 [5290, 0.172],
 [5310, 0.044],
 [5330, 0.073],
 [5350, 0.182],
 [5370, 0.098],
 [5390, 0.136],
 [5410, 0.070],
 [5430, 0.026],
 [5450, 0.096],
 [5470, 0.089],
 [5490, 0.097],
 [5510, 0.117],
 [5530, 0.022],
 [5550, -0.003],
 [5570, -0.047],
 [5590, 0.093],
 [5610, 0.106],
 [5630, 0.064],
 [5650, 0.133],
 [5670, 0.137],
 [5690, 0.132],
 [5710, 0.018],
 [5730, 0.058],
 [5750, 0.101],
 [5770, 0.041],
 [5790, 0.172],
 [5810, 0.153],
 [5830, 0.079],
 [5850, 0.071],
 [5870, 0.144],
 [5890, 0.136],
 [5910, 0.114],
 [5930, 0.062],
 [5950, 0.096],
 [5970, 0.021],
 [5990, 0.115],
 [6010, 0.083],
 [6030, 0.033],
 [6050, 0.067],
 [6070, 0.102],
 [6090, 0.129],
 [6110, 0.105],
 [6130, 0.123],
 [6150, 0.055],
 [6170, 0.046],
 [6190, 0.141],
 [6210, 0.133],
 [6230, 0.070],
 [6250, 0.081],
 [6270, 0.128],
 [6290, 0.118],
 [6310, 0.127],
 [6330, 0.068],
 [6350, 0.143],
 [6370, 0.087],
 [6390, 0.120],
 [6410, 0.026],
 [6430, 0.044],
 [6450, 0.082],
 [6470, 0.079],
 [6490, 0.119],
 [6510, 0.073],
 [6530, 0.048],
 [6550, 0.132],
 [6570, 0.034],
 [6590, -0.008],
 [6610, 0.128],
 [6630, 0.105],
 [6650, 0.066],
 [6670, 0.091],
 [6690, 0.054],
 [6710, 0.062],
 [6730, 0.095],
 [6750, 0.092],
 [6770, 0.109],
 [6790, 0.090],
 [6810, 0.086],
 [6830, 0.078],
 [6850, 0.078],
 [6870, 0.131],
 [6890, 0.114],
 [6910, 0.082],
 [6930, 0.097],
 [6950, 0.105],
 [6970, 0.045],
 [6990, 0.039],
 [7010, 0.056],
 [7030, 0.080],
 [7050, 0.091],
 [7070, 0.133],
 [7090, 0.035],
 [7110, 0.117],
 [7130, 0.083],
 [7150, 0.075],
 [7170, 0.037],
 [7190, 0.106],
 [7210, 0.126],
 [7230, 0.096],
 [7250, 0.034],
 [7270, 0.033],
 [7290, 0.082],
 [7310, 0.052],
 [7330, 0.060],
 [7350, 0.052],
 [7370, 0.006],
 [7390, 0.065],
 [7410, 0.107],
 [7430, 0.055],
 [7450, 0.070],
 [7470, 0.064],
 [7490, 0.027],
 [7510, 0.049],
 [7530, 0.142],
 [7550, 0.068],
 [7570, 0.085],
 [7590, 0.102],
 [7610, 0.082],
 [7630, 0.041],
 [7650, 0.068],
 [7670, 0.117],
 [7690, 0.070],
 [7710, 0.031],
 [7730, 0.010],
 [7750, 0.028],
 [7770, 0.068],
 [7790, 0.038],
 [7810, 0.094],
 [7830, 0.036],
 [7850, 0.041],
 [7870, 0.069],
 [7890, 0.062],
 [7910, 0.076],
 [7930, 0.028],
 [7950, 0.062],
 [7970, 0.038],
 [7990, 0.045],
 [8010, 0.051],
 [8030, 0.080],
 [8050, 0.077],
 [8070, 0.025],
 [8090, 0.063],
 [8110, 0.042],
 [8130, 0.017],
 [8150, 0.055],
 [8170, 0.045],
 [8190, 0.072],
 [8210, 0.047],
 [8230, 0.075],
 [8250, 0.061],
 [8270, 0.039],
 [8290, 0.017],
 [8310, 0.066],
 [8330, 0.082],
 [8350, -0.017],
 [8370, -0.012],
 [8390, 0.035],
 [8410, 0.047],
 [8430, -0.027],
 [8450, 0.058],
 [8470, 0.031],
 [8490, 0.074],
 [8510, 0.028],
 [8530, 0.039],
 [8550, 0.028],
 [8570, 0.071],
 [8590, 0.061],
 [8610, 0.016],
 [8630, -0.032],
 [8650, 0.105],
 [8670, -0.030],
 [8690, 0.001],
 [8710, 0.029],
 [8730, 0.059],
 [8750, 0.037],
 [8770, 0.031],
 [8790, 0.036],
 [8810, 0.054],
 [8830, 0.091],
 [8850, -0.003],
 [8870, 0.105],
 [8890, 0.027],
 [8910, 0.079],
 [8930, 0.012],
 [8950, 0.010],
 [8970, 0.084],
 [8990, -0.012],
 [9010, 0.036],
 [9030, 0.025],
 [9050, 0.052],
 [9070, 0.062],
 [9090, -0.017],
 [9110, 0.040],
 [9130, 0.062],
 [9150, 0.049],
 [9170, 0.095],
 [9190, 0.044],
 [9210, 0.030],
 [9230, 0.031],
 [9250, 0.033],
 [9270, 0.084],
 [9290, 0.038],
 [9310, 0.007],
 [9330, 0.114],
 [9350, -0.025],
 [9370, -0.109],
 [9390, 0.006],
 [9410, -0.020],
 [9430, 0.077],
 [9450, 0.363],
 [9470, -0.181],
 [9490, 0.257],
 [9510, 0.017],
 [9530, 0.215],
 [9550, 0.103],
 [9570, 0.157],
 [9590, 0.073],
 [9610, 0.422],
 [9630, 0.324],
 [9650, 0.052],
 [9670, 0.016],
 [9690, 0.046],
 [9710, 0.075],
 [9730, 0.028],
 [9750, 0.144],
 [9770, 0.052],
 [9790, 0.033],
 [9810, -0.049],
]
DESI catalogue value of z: 1.580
